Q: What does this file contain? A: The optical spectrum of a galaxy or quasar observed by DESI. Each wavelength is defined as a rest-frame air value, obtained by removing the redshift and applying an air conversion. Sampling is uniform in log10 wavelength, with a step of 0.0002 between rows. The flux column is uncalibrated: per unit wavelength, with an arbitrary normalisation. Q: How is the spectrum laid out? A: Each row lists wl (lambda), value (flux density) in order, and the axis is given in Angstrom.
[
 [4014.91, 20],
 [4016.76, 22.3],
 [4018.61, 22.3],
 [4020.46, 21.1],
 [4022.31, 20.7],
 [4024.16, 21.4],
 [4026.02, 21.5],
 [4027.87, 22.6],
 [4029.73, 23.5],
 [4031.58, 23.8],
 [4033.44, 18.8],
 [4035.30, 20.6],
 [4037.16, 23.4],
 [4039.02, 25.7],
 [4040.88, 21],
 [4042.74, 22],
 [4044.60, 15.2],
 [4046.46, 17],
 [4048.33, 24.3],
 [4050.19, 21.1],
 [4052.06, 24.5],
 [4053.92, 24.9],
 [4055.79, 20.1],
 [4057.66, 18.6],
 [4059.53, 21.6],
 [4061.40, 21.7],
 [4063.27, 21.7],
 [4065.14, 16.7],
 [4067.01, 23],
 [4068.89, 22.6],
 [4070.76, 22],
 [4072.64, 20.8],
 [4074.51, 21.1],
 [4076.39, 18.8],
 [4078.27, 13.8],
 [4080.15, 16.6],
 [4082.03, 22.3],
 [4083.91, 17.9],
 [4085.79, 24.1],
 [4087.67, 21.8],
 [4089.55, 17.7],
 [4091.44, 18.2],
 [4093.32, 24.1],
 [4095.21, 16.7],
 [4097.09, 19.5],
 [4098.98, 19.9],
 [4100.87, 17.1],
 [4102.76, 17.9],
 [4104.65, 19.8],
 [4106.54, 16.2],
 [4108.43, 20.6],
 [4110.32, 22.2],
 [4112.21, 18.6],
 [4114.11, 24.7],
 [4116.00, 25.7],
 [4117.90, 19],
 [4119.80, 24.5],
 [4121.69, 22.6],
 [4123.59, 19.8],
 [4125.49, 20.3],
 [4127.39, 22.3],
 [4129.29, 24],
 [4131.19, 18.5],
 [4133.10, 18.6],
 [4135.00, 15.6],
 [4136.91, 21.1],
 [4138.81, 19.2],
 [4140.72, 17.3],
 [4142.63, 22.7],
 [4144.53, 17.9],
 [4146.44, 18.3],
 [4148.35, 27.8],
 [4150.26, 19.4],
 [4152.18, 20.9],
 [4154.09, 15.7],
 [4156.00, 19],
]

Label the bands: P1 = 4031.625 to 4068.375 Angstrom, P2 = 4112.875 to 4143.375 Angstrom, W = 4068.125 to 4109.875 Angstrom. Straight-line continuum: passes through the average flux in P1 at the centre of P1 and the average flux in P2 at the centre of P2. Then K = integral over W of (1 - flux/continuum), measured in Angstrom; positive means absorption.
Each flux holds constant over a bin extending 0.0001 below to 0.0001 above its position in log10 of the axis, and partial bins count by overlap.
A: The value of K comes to 3.07 Angstrom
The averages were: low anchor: 21.2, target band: 19.5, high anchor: 21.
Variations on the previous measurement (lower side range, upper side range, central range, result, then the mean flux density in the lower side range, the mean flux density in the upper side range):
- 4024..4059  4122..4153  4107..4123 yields -1.1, 21.6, 20.3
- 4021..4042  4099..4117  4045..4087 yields 1.3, 22.1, 20.3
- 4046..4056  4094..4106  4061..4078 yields 0.2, 22.4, 18.5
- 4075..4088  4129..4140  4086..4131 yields -3.2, 19.3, 19.2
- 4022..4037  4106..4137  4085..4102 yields 1.1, 21.7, 20.9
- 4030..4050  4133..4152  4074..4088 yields 0.9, 21.3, 19.9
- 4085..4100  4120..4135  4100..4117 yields 0.1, 20.2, 20.7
